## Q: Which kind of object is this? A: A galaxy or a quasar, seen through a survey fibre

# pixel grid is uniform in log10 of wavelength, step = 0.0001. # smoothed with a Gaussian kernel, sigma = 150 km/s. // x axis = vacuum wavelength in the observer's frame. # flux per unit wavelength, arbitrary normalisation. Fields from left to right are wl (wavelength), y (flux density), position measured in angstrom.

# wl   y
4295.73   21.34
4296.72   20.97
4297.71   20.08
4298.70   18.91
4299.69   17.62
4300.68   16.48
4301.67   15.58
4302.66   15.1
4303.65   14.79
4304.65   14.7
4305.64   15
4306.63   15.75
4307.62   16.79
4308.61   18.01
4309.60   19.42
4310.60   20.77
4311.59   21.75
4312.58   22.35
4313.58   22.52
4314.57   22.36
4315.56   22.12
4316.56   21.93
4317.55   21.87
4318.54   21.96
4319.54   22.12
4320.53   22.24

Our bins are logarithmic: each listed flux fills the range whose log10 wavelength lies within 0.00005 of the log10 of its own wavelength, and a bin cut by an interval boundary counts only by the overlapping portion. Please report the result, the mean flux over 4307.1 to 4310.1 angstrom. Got 18.1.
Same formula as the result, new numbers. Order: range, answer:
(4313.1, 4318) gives 22.2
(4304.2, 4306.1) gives 14.9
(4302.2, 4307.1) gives 15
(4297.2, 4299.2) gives 19.5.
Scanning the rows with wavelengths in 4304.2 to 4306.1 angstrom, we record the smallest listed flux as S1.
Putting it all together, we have 14.7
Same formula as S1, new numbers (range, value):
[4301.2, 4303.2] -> 15.1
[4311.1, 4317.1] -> 21.75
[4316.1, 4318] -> 21.87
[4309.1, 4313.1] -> 19.42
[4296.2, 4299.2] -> 18.91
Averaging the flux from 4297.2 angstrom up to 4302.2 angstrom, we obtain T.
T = 17.7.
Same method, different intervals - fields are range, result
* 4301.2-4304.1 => 15.2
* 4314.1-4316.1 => 22.2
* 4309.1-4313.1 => 21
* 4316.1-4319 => 22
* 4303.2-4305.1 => 14.7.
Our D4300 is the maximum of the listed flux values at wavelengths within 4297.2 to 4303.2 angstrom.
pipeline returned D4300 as 20.08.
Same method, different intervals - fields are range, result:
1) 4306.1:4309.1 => 18.01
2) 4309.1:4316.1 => 22.52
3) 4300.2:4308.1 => 16.79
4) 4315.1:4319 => 22.12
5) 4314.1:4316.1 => 22.36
